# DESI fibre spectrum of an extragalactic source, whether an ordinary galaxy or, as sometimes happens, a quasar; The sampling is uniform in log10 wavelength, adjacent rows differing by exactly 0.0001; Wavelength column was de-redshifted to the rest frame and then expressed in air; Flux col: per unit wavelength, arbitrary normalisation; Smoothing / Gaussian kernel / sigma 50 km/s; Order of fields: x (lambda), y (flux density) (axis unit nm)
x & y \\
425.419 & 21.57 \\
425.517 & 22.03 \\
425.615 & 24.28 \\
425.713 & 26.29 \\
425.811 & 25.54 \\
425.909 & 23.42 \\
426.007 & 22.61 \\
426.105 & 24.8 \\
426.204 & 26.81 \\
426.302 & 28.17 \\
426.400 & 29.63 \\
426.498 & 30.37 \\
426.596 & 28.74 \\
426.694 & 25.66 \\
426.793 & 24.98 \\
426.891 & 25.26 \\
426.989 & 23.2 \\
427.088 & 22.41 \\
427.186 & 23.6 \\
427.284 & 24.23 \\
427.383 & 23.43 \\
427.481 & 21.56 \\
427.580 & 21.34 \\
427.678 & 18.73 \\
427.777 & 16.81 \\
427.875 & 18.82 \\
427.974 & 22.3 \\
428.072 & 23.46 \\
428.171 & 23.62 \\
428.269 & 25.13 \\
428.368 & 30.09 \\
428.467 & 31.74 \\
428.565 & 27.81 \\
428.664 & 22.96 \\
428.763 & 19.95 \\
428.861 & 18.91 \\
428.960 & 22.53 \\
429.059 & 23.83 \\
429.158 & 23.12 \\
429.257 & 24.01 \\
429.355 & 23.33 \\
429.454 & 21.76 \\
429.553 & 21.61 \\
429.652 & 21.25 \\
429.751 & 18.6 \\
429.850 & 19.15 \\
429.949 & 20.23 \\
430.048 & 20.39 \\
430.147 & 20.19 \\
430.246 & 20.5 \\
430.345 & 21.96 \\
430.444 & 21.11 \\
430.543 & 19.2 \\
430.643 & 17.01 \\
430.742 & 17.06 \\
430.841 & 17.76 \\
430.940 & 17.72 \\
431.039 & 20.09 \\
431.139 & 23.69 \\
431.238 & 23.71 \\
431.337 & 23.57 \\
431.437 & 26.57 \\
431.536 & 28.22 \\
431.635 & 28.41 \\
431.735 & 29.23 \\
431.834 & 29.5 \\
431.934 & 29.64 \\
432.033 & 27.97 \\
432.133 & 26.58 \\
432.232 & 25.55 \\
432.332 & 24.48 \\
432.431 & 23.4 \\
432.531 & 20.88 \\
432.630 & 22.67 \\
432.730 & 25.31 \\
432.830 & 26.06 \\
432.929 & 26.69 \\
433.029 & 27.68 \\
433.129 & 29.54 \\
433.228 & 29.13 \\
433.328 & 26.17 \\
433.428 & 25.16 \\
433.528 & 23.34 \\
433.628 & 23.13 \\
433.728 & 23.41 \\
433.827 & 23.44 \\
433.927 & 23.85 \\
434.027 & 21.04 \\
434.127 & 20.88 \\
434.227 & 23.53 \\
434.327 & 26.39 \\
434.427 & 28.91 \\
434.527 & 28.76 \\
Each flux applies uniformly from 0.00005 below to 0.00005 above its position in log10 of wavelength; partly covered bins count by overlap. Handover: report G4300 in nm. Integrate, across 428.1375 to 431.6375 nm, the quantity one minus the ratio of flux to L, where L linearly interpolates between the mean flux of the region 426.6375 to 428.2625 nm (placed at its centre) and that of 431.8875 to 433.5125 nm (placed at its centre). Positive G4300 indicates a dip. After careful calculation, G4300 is 0.26 nm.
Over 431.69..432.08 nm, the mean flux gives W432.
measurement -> 29.1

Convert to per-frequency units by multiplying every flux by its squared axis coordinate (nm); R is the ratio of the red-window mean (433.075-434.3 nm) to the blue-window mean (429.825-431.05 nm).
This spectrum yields 1.3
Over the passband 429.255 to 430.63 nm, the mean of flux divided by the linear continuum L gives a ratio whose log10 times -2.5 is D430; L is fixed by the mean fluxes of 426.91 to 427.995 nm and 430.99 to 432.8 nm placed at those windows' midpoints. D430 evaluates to 0.148 mag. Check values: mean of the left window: 21.6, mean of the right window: 25.5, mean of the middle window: 20.7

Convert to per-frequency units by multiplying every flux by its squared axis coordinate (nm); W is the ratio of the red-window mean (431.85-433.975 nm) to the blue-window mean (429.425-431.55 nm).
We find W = 1.2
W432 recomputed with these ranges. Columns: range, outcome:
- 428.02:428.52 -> 26.8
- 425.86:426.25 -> 24.4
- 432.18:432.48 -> 24.5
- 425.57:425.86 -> 25.4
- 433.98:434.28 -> 21.9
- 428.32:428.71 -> 28.2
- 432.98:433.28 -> 28.8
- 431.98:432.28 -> 26.8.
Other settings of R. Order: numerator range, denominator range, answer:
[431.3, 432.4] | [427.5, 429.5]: 1.20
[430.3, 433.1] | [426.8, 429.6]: 1.06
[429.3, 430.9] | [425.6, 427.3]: 0.80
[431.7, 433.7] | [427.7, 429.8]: 1.16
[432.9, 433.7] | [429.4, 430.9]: 1.34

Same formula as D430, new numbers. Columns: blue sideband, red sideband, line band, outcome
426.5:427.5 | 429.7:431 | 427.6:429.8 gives -0.04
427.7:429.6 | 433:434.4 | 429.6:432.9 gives 0.05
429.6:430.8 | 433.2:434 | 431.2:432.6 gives -0.19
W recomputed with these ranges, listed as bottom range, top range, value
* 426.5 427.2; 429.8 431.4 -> 0.82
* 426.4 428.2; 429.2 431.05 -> 0.87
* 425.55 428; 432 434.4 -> 1.06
